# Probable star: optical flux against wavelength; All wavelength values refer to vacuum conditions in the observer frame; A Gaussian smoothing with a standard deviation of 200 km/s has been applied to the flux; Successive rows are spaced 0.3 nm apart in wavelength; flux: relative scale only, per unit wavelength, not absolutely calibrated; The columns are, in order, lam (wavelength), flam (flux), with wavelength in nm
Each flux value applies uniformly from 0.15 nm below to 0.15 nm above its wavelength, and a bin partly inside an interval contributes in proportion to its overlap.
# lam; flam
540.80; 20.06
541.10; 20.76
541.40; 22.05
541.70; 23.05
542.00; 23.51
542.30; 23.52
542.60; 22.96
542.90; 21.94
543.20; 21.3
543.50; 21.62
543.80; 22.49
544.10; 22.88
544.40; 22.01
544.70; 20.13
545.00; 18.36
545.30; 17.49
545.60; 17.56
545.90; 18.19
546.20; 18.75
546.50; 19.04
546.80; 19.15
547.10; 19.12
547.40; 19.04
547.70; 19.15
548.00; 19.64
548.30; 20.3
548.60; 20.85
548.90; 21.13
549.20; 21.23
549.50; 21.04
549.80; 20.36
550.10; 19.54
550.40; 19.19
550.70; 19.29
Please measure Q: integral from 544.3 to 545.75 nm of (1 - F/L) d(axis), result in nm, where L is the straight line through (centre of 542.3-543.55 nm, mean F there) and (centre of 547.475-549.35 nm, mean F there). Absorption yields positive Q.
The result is 0.17 nm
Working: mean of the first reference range 22.2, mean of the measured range 19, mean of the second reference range 20.3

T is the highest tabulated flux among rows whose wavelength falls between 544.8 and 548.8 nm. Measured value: 20.85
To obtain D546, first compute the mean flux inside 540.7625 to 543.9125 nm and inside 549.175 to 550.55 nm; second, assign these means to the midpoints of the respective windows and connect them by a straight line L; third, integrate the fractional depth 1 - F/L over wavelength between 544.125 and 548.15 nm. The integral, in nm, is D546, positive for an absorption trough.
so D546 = 0.382 nm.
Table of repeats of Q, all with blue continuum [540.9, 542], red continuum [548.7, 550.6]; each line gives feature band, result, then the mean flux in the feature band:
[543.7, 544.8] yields -0.02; 21.9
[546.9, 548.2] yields 0.10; 19.3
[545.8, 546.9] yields 0.12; 18.8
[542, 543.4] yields -0.04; 22.5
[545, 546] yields 0.16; 17.8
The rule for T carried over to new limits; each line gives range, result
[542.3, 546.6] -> 22.96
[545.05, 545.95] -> 18.19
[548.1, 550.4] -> 21.23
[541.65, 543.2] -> 23.52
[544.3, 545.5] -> 22.01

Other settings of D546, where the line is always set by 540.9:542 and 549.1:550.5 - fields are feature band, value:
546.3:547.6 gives 0.113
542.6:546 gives 0.154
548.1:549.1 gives -0.009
